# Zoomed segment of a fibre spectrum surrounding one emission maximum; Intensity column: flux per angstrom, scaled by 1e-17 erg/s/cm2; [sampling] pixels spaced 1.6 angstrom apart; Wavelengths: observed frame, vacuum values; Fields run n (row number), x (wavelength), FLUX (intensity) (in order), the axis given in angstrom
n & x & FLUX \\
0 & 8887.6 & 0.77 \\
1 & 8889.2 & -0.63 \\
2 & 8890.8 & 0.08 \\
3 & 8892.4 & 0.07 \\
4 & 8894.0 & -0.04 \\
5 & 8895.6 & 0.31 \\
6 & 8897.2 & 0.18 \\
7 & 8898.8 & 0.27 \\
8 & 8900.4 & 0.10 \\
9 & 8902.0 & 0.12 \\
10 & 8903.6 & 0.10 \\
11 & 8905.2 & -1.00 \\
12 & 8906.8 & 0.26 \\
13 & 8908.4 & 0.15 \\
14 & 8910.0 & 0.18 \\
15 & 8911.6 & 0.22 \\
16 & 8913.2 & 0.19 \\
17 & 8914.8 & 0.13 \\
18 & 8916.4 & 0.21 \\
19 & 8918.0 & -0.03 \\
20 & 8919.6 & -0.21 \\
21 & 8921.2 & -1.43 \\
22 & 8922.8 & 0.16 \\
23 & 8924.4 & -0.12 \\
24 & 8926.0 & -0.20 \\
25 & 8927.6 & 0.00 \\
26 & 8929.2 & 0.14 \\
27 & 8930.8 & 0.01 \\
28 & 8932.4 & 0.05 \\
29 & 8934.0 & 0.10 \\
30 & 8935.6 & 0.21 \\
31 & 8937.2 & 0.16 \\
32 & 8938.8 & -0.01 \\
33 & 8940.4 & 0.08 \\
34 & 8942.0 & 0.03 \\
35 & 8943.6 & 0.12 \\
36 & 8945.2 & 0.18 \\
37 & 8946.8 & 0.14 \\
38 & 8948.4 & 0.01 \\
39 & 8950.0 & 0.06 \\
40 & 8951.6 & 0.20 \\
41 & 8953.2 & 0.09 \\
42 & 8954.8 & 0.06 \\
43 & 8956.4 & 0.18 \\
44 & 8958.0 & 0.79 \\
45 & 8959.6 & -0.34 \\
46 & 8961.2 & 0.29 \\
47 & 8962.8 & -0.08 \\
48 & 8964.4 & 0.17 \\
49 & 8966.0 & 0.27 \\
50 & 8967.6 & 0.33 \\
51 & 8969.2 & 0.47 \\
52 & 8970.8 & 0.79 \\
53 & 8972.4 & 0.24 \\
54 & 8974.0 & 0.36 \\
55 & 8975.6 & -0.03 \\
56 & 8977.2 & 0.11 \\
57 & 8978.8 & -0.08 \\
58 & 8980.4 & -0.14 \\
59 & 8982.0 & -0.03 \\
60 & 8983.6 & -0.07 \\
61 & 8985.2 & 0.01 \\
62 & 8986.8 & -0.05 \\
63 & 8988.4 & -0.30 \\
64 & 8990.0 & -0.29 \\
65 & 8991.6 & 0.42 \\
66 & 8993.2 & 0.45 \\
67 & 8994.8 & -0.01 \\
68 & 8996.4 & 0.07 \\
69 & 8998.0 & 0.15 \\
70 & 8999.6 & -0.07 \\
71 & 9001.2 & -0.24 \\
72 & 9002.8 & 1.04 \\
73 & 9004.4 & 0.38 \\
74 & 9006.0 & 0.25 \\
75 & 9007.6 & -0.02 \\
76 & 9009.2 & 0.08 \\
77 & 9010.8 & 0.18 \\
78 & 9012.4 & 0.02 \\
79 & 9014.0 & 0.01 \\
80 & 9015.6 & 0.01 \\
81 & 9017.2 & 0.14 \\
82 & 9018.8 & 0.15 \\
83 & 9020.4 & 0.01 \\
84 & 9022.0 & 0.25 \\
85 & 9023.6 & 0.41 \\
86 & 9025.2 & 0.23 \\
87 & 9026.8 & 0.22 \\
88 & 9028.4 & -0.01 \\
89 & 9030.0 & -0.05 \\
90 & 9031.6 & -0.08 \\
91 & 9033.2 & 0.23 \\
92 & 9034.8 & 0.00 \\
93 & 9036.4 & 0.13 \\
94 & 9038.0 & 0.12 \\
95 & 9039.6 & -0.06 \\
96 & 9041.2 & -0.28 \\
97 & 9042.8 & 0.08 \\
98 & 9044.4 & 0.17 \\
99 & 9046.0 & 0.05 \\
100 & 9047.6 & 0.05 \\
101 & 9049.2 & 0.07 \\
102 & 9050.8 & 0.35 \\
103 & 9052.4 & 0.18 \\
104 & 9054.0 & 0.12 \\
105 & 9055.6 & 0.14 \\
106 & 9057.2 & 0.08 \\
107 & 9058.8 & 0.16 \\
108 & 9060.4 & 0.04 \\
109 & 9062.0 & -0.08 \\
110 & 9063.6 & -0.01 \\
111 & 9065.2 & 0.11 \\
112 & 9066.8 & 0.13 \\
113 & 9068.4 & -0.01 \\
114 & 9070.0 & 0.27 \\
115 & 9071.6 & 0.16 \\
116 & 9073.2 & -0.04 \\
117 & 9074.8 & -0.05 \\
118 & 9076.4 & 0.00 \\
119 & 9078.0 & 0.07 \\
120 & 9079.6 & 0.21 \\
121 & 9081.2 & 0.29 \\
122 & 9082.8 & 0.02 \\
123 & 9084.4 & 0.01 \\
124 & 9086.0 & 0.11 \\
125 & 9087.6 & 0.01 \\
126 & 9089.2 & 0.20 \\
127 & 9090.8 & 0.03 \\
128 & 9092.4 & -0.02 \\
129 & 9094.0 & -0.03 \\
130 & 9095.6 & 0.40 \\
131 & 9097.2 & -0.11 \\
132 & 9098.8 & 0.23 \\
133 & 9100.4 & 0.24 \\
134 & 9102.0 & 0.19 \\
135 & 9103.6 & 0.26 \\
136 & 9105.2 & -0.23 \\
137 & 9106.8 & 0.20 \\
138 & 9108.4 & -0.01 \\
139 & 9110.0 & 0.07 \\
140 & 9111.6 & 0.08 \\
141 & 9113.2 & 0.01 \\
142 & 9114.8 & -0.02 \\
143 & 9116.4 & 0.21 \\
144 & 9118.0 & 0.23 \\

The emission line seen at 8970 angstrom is Hgamma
